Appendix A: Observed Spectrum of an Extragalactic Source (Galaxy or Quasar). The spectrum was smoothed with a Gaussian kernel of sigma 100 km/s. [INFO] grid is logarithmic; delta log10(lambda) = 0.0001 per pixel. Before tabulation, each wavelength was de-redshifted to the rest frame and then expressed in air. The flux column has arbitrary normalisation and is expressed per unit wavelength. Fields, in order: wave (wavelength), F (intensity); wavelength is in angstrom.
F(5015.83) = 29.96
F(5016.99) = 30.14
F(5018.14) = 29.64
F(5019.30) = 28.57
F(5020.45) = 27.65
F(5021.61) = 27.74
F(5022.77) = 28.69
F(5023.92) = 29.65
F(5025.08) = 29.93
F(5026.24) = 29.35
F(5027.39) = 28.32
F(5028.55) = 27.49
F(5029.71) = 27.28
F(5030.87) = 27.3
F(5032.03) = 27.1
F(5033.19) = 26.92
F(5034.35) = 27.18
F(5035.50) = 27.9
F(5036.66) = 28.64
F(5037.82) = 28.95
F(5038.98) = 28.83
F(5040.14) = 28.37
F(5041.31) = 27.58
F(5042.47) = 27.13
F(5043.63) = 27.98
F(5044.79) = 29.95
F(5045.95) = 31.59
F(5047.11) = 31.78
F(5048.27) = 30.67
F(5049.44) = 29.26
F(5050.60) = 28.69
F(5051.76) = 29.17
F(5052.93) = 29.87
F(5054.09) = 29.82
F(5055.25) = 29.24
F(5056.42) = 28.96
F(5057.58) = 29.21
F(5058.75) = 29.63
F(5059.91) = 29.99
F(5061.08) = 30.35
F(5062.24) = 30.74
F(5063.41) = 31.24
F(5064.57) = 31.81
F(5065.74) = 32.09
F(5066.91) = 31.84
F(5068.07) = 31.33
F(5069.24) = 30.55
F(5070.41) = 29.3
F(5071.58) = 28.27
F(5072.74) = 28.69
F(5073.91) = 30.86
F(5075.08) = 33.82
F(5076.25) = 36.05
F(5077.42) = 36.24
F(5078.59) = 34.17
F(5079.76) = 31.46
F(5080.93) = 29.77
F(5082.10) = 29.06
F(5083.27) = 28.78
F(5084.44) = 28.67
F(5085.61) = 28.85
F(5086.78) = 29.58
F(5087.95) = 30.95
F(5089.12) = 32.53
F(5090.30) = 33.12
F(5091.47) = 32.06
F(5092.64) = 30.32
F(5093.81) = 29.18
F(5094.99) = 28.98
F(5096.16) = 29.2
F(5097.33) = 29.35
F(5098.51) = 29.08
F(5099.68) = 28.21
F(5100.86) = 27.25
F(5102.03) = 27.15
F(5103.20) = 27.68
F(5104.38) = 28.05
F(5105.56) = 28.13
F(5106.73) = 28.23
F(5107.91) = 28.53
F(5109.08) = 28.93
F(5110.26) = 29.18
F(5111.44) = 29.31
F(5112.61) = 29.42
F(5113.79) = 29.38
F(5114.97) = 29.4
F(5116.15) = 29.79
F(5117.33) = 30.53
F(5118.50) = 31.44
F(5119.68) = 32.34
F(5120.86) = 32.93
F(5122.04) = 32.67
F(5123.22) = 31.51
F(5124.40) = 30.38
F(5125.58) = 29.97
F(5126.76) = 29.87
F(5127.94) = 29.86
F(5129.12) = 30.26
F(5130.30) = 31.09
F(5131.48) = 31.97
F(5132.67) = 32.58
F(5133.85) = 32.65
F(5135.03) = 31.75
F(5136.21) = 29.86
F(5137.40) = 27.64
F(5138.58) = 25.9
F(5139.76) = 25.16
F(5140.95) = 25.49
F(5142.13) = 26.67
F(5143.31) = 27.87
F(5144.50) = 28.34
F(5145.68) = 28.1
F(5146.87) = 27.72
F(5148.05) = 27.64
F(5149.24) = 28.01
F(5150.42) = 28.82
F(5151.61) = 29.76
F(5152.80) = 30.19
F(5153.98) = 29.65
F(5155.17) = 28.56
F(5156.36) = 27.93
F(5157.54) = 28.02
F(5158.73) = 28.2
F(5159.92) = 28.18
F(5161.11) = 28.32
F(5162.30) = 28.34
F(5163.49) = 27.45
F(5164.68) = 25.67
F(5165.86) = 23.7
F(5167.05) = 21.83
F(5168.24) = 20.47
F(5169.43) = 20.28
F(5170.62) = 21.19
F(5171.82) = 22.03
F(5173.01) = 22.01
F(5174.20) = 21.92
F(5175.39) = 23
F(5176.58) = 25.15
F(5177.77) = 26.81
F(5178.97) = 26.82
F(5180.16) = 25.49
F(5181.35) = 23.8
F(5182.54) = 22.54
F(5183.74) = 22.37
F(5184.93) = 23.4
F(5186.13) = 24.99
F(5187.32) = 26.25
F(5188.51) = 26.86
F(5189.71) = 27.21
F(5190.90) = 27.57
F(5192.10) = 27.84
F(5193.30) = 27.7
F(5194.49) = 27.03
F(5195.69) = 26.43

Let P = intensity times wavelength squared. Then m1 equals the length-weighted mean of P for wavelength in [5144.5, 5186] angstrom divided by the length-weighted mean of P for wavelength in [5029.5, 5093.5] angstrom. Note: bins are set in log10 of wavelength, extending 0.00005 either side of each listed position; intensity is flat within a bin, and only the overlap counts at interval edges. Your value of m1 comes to 0.89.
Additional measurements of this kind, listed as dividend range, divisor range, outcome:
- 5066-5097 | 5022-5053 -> 1.10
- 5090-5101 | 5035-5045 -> 1.07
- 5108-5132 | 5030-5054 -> 1.09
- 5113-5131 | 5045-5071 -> 1.04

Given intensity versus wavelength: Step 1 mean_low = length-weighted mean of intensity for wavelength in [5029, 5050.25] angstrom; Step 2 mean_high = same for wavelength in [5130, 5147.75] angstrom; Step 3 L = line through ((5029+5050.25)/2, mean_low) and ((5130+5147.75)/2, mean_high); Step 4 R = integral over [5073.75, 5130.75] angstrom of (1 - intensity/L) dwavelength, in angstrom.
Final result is -3.1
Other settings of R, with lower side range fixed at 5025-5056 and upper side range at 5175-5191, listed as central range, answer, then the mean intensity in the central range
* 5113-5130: -2.6 angstrom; 30.7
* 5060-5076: -1.6 angstrom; 30.9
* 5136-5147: -0.4 angstrom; 27.2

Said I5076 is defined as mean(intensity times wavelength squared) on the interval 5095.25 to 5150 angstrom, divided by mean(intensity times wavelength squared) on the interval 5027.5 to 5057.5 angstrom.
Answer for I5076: 1.1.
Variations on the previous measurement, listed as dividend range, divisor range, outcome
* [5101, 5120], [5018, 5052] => 1.05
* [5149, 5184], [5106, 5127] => 0.86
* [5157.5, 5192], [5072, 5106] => 0.85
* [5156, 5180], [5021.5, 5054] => 0.91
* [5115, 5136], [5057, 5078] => 1.02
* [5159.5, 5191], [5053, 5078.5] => 0.83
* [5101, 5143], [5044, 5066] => 1.01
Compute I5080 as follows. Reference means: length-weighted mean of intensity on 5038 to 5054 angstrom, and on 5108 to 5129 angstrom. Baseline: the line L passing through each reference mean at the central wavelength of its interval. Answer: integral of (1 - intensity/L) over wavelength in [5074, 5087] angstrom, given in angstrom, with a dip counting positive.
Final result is -0.75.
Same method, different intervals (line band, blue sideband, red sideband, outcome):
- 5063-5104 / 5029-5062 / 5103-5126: -1.4 angstrom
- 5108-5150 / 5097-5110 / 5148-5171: -3.1 angstrom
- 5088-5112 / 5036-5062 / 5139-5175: -1.2 angstrom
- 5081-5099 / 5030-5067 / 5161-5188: -1.6 angstrom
